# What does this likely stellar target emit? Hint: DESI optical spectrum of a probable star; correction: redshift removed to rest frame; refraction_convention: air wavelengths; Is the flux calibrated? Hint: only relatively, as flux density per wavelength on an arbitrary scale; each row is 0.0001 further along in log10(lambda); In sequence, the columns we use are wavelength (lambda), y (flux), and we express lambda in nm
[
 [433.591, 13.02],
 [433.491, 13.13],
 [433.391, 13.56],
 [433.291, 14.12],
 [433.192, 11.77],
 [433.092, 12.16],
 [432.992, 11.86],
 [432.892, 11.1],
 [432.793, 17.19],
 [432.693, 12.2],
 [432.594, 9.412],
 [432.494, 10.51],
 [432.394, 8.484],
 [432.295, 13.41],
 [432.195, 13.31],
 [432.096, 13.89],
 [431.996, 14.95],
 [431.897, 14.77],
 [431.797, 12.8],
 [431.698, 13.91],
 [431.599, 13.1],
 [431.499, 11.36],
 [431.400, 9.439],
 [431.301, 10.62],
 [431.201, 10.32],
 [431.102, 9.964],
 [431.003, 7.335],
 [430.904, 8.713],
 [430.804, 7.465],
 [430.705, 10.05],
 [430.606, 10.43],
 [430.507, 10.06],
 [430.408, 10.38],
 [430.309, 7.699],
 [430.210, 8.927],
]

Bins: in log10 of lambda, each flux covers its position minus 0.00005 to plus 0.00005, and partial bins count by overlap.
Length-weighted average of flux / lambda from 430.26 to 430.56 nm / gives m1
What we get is 9.41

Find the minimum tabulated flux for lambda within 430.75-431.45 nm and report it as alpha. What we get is 7.335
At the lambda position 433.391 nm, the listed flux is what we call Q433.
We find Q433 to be 13.56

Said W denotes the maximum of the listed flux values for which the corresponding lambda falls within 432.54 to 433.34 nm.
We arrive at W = 17.19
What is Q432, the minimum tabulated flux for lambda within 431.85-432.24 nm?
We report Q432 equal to 13.31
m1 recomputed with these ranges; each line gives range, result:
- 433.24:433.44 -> 13.9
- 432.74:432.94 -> 14.2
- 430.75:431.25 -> 8.77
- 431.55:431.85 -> 13.3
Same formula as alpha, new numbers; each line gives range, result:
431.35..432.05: 9.439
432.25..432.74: 8.484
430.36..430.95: 7.465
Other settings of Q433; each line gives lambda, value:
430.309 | 7.699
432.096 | 13.89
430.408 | 10.38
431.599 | 13.1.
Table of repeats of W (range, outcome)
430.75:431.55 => 11.36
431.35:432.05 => 14.95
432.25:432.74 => 13.41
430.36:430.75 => 10.43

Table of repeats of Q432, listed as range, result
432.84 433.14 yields 11.1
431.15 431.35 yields 10.32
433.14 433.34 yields 11.77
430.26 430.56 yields 7.699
